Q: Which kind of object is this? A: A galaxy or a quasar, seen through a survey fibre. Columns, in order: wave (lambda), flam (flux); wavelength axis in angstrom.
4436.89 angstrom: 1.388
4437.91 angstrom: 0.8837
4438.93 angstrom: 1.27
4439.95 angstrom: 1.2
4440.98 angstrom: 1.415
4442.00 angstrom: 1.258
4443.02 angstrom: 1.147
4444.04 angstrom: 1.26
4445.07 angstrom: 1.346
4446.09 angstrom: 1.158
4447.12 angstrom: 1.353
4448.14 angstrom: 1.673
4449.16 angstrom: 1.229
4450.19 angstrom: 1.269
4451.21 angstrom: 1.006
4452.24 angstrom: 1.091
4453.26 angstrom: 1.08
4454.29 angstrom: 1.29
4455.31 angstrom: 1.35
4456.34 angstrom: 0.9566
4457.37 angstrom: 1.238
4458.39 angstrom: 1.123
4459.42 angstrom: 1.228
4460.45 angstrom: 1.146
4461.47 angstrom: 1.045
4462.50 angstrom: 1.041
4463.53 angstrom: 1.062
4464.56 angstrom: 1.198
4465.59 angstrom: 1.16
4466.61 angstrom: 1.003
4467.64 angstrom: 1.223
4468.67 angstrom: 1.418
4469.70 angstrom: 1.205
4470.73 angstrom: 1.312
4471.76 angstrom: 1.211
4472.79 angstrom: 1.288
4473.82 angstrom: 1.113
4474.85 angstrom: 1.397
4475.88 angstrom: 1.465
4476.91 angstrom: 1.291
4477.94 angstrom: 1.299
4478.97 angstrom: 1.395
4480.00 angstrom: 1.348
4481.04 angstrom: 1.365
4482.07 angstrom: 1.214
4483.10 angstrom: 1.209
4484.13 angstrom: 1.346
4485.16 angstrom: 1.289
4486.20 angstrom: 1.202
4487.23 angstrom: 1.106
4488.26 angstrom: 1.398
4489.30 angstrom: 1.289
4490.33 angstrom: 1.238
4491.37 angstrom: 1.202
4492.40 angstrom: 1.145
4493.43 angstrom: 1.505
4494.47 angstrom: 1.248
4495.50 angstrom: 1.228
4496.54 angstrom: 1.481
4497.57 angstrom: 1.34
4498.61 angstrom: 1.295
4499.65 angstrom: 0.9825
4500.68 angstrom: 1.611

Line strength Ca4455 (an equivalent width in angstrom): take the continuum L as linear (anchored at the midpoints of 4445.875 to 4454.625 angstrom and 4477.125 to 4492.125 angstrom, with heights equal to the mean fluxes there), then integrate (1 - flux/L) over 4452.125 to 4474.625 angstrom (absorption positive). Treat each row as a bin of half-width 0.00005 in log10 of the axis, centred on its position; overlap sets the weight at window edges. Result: 1.4 angstrom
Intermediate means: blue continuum 1.24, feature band 1.18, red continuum 1.28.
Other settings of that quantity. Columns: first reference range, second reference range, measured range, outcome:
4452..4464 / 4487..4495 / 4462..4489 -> -0.95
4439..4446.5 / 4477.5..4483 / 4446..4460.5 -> 0.65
